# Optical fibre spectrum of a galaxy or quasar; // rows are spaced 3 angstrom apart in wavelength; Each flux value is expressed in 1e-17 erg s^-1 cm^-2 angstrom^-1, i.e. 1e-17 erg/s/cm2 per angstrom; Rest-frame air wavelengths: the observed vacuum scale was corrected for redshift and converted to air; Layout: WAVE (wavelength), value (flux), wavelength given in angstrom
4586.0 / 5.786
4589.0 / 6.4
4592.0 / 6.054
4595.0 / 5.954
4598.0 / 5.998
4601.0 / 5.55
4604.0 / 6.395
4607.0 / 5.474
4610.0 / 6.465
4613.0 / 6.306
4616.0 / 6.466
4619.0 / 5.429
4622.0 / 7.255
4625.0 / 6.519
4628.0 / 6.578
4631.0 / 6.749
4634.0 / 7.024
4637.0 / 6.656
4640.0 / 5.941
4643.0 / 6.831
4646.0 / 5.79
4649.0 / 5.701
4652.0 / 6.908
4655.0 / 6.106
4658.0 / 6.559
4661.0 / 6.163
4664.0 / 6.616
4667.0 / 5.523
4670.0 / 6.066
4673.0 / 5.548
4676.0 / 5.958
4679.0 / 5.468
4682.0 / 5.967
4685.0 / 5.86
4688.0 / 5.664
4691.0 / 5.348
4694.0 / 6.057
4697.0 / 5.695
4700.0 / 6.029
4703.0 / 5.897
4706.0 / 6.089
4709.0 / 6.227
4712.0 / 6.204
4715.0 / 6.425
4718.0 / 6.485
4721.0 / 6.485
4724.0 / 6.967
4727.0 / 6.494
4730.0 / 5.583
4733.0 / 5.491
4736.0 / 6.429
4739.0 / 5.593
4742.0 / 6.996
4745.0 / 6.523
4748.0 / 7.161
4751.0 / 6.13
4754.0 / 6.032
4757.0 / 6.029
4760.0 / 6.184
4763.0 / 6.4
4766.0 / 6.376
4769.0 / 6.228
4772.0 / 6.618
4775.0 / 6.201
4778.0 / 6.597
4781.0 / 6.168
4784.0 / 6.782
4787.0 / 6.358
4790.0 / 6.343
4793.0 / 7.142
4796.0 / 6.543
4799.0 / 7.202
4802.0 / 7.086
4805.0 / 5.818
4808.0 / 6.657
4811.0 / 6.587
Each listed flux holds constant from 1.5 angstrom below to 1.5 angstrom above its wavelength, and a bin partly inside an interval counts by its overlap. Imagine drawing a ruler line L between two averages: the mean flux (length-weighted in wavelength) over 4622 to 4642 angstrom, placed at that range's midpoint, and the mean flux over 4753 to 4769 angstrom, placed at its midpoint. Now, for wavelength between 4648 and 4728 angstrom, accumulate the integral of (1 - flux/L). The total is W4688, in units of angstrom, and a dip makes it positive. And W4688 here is 4.42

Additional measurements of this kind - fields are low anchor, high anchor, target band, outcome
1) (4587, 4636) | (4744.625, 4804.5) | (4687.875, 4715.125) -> 1.90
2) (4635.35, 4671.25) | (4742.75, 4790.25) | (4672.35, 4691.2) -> 1.69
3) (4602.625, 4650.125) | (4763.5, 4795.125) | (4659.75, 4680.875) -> 1.61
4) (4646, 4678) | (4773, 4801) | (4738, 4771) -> 0.62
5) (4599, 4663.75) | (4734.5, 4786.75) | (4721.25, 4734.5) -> 0.41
